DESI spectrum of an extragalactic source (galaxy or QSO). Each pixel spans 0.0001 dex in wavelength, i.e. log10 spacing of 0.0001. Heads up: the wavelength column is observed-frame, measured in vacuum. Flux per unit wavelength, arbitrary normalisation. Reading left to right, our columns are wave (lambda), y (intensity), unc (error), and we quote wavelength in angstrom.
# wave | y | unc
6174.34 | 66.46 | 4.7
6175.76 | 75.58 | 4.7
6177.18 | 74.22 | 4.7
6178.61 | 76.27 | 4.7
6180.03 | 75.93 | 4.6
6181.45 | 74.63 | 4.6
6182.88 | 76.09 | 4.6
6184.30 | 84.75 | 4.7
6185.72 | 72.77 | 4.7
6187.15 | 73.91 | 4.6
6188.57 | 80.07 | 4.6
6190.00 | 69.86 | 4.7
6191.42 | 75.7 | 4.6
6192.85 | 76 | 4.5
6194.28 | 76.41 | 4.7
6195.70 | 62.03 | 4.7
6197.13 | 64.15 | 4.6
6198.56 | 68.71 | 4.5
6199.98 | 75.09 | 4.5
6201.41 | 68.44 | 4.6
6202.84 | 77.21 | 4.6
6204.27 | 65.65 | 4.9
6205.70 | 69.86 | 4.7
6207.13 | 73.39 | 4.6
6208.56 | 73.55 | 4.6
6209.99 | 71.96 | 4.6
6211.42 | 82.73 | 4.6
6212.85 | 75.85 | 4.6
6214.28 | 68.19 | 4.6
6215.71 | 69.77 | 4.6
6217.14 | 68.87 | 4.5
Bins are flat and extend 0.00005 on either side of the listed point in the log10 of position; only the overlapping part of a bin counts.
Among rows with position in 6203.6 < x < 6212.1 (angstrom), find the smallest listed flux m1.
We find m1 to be 65.65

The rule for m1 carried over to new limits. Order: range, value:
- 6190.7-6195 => 75.7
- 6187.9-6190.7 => 69.86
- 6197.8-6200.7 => 68.71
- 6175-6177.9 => 74.22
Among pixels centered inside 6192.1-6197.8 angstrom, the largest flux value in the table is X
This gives 76.41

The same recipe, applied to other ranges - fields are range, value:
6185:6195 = 80.07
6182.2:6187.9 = 84.75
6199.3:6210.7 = 77.21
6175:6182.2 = 76.27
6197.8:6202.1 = 75.09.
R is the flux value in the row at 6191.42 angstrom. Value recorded 75.7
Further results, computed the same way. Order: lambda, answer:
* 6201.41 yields 68.44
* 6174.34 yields 66.46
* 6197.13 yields 64.15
